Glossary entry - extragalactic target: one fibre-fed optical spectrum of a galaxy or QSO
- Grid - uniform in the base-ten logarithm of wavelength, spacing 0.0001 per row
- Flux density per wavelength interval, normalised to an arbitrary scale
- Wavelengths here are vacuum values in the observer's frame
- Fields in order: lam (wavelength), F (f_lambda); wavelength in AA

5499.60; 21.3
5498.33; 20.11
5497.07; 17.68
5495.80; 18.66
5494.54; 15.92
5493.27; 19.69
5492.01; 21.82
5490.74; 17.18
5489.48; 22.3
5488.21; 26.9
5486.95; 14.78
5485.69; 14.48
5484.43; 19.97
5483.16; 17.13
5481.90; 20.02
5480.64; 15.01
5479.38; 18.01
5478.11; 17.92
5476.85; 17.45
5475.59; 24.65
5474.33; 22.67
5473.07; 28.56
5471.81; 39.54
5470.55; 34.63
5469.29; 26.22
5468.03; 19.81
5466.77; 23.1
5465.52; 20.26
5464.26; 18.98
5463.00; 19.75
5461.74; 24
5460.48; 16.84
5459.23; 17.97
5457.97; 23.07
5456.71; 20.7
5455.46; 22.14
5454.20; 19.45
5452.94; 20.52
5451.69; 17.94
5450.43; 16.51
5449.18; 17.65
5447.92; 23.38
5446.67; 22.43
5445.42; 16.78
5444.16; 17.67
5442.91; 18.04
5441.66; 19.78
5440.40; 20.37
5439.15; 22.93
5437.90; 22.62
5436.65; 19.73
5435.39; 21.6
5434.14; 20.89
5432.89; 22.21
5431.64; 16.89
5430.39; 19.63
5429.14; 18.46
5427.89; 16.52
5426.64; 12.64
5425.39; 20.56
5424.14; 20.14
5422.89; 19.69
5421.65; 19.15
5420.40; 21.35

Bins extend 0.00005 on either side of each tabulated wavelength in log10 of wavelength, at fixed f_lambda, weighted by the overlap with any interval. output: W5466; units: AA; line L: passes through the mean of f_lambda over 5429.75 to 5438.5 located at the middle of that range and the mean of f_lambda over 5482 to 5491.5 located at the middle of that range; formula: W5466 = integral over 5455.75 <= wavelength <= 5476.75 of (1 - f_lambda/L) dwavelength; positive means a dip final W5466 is -4.3 AA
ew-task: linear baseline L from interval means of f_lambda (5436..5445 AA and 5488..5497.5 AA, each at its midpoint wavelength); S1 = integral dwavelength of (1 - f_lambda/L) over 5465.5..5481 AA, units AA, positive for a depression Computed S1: -3.2 AA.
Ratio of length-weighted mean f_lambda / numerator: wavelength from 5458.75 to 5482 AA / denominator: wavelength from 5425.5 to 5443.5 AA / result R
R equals 1.2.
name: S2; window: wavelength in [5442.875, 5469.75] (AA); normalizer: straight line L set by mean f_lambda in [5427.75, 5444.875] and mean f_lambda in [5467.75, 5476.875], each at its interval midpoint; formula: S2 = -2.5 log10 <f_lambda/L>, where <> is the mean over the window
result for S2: 0.19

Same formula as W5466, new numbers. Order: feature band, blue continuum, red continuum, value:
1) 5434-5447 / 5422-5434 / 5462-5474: 0.4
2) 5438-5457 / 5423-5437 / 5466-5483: 0.9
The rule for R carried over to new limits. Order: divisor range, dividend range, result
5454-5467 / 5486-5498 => 0.94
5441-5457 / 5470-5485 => 1.18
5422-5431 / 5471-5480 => 1.33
